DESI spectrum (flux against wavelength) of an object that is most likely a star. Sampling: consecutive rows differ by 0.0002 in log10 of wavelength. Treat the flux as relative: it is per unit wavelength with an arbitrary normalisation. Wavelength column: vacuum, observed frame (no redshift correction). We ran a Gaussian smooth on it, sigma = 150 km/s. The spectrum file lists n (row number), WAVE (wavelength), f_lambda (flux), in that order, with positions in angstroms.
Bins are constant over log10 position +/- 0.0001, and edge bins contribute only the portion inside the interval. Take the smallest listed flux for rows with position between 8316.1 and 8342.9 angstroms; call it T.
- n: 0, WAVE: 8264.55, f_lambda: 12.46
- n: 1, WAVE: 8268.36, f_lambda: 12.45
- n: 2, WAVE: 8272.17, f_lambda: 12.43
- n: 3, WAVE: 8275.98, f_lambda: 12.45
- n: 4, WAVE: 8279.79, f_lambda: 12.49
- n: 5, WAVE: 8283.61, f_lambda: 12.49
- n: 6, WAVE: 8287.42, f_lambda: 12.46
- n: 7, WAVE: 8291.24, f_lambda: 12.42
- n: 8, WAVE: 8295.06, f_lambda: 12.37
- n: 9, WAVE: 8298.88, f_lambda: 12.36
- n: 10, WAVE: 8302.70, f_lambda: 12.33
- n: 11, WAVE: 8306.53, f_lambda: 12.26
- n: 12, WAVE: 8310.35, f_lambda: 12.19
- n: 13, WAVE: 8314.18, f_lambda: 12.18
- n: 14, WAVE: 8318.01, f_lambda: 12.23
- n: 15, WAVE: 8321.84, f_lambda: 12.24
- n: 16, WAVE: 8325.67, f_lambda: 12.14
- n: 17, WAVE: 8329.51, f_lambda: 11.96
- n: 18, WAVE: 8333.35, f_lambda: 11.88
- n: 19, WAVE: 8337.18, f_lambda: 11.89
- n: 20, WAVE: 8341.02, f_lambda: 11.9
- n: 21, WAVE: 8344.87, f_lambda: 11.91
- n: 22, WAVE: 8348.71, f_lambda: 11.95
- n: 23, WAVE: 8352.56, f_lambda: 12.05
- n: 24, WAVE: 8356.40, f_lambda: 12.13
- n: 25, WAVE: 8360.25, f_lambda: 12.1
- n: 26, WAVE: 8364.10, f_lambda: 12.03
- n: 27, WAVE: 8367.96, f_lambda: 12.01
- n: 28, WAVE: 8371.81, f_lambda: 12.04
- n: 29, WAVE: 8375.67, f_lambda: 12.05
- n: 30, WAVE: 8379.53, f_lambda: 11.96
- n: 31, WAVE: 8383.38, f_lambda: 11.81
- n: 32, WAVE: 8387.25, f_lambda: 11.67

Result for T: 11.88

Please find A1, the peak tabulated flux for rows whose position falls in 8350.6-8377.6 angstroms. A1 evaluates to 12.13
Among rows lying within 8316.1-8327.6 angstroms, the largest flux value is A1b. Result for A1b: 12.24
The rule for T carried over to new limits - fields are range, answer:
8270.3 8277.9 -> 12.43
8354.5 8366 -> 12.03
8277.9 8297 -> 12.37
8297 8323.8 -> 12.18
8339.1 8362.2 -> 11.9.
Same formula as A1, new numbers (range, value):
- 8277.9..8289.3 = 12.49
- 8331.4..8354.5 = 12.05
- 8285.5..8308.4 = 12.46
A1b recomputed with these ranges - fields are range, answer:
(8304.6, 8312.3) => 12.26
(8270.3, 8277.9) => 12.45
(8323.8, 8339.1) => 12.14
